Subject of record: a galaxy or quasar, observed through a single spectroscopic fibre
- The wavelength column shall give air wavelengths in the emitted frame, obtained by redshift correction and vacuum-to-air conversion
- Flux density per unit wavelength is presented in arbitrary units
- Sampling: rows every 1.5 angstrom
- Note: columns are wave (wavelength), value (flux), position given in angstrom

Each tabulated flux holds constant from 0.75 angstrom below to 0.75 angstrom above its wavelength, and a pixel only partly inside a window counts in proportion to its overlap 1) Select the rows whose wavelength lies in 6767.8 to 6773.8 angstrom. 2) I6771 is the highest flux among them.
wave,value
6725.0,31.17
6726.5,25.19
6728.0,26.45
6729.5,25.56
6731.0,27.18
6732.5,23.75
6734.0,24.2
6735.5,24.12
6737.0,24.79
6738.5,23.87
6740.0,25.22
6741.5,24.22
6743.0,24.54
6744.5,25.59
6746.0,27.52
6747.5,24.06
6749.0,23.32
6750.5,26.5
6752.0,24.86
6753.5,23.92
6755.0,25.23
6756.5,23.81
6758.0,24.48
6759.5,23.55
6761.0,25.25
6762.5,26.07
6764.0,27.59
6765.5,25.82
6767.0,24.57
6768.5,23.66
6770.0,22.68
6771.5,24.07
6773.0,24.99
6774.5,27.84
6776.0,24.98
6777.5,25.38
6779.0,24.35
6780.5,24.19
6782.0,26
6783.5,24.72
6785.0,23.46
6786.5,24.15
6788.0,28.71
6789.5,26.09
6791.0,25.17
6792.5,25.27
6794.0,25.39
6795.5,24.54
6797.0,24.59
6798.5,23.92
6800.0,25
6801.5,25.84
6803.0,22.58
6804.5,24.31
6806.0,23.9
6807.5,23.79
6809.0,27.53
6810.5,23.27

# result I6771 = 24.99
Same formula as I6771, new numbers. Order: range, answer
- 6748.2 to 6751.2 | 26.5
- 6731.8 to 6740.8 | 25.22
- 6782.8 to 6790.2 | 28.71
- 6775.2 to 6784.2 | 26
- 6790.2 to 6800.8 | 25.39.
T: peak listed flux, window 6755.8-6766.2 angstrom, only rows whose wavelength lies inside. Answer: 27.59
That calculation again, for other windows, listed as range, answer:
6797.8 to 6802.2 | 25.84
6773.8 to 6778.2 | 27.84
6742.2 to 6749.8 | 27.52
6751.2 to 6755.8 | 25.23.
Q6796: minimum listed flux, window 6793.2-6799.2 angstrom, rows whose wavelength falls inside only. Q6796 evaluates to 23.92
